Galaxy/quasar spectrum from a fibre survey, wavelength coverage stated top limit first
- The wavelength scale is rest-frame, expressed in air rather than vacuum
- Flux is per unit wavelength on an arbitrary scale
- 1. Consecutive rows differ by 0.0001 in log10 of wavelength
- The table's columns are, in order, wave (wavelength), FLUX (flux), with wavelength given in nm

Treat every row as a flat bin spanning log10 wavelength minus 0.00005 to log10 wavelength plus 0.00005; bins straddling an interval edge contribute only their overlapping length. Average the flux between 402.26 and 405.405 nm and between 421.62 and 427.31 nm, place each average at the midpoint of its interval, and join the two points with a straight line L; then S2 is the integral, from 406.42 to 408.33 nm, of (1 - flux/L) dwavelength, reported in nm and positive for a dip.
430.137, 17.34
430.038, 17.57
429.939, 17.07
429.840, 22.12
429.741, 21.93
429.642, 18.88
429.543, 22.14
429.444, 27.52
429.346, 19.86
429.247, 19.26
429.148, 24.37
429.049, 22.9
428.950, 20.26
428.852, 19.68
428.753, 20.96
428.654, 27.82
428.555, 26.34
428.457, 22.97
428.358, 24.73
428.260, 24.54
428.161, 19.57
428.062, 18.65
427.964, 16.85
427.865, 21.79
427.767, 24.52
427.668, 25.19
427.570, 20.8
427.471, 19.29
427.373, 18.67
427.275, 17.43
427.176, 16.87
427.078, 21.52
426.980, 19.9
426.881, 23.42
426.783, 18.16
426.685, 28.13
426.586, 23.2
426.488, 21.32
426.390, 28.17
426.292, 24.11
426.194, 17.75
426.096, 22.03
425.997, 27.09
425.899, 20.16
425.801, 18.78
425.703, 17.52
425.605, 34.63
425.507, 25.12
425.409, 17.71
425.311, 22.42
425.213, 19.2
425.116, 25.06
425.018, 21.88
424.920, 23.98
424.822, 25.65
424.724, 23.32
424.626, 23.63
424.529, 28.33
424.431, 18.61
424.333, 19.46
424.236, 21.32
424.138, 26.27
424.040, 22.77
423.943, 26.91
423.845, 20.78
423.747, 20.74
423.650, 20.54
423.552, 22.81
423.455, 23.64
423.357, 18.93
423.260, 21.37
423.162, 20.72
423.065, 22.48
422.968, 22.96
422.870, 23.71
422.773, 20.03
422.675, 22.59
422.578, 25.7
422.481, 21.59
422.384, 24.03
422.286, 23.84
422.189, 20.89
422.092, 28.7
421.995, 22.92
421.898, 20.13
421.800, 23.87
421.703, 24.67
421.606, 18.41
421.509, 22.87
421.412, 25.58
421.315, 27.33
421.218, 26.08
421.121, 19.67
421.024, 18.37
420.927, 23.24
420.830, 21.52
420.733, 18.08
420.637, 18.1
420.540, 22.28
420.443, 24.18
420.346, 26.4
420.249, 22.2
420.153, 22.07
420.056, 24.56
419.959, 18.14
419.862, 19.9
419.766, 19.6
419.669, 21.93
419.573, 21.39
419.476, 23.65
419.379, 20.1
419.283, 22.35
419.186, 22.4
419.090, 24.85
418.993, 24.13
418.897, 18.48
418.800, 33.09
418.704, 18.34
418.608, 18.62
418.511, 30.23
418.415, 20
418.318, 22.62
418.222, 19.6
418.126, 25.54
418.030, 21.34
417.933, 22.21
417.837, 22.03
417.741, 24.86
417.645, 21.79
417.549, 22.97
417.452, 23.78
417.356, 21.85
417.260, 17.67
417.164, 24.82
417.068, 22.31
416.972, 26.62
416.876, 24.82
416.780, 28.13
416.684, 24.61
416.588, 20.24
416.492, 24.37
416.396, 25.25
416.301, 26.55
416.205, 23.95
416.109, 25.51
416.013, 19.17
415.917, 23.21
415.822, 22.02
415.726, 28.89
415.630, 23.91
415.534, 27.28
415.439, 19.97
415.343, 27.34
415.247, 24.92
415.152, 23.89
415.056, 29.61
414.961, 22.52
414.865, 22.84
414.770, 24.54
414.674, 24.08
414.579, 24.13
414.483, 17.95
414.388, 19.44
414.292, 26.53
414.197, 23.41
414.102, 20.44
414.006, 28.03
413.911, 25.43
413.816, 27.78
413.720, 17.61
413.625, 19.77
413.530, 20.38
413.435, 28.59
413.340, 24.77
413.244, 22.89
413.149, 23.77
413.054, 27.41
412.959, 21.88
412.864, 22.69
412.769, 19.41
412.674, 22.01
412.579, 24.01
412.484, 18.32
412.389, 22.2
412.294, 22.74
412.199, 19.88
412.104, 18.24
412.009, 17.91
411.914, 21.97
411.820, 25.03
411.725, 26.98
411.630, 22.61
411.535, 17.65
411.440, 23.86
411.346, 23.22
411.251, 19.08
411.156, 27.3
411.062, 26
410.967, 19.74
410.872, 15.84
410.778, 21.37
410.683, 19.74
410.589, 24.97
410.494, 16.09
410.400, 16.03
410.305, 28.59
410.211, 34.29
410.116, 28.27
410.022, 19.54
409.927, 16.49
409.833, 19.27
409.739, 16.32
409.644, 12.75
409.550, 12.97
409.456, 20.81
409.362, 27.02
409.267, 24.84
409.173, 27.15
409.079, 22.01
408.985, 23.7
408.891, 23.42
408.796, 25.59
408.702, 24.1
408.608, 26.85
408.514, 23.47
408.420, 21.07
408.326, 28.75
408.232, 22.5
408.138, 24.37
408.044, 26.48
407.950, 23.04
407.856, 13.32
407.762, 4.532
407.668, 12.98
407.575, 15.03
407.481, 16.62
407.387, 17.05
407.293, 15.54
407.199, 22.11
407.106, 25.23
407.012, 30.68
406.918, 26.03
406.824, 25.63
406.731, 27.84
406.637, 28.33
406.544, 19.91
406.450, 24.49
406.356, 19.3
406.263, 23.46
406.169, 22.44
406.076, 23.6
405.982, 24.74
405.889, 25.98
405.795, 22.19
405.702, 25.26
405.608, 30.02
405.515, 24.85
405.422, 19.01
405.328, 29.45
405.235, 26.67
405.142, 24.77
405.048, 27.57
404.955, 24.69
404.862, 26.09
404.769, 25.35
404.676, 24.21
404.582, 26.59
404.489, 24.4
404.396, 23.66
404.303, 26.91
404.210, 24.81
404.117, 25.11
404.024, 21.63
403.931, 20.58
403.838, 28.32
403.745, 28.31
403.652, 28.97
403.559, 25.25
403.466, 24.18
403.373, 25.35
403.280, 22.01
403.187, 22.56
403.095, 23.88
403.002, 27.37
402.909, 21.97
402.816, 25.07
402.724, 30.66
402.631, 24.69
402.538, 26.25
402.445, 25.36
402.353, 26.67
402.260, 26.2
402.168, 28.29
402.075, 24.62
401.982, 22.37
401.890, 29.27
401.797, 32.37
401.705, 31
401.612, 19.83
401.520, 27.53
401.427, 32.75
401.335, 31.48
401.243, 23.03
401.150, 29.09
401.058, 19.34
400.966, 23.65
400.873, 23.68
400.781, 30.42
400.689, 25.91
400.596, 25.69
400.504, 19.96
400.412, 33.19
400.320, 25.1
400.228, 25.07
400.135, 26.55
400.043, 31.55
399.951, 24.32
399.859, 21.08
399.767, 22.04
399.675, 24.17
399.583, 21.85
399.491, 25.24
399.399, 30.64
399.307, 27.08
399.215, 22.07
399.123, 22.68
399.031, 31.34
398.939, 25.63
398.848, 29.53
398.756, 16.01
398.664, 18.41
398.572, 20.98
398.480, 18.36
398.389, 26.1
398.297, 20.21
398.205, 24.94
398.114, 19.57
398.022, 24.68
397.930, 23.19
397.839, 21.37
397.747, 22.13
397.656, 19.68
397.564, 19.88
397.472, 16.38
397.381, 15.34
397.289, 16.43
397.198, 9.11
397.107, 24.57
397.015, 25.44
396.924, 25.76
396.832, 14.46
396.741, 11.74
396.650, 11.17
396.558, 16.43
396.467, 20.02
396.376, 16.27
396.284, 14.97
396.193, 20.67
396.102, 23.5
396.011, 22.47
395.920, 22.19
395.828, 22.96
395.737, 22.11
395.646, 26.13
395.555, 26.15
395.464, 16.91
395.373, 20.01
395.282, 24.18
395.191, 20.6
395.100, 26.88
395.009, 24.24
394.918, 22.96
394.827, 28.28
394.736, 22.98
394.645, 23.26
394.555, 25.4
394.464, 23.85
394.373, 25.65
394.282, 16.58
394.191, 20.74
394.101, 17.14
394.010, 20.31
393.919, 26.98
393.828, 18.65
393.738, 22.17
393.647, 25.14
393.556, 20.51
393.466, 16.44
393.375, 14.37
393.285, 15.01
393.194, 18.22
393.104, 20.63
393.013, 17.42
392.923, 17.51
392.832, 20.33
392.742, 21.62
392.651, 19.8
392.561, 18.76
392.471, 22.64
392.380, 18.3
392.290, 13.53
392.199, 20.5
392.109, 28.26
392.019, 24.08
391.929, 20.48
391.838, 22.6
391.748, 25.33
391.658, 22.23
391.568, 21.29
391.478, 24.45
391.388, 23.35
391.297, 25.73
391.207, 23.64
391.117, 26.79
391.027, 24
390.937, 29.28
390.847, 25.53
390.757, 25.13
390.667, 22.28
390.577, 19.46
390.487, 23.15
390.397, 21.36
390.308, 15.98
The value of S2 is 0.28 nm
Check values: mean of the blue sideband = 25.4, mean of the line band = 21.3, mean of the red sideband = 22.6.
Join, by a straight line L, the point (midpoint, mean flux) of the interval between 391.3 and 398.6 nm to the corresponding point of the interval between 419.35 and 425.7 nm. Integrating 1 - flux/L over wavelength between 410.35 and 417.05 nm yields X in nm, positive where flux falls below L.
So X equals -0.29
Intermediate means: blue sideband 20.8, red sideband 22.6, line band 23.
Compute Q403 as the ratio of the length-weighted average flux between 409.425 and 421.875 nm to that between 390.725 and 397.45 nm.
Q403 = 1.1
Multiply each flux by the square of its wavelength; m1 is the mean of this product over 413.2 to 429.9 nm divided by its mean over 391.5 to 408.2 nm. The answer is 1.10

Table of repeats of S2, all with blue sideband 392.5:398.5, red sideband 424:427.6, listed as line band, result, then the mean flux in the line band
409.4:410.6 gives 0.06 nm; 20.4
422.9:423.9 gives 0.03 nm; 21.6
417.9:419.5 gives -0.07 nm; 22.8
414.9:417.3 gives -0.29 nm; 24.3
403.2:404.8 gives -0.30 nm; 25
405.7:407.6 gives -0.16 nm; 23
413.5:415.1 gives -0.12 nm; 23.2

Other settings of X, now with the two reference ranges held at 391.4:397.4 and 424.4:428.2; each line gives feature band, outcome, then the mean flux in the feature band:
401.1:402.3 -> -0.369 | 27.5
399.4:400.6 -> -0.246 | 25.3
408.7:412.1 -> -0.085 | 21.9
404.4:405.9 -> -0.297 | 25.4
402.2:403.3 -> -0.223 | 25.4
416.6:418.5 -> -0.123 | 23.1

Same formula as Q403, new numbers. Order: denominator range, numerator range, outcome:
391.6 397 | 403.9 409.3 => 1.12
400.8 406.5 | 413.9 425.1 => 0.91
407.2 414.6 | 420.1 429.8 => 1.03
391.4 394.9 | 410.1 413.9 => 1.06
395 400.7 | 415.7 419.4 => 1.06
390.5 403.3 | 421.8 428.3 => 0.98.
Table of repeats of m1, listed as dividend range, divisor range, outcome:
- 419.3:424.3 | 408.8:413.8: 1.07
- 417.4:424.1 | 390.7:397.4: 1.21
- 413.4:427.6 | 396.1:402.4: 1.09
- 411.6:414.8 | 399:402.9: 0.92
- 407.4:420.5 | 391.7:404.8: 1.06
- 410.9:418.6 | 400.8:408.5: 1.00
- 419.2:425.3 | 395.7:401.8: 1.10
